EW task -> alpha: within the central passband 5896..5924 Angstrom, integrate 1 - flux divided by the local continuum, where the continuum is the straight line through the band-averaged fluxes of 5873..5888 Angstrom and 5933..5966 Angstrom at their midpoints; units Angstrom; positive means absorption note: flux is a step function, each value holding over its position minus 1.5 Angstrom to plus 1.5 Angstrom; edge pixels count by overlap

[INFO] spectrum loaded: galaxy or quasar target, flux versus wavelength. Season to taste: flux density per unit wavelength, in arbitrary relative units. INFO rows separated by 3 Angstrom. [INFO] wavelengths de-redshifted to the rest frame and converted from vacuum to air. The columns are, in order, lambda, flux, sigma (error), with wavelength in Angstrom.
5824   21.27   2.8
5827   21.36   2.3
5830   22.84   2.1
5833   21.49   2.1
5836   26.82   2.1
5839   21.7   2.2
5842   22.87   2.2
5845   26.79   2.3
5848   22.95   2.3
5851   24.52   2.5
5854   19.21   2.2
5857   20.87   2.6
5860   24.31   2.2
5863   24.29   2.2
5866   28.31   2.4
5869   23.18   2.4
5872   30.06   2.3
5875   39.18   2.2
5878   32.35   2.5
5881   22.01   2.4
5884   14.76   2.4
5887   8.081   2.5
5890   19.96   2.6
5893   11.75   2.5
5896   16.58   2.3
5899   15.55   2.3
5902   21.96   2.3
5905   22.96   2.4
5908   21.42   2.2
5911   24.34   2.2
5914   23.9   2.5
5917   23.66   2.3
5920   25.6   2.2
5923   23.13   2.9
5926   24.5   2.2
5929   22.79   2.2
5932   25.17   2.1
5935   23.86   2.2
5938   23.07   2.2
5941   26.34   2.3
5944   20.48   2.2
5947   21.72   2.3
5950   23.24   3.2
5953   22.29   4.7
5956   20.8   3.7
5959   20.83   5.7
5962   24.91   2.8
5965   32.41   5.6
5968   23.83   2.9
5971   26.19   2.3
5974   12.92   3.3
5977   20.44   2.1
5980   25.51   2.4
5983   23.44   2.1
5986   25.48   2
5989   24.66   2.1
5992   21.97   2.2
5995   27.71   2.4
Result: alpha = 1.9 Angstrom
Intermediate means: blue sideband 24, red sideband 23.5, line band 22.2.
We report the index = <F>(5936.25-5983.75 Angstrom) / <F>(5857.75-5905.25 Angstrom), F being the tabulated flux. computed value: 1.0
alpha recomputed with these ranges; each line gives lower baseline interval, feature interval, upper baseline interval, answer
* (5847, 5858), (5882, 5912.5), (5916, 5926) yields 7.4 Angstrom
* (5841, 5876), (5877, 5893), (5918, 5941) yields 4.3 Angstrom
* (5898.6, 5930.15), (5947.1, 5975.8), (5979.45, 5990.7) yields 1.3 Angstrom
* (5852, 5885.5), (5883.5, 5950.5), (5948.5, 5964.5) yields 7.9 Angstrom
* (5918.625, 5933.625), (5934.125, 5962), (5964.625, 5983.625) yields 1.2 Angstrom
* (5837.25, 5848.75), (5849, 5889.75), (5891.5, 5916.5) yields -3.1 Angstrom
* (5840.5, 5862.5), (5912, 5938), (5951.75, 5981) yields -1.1 Angstrom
